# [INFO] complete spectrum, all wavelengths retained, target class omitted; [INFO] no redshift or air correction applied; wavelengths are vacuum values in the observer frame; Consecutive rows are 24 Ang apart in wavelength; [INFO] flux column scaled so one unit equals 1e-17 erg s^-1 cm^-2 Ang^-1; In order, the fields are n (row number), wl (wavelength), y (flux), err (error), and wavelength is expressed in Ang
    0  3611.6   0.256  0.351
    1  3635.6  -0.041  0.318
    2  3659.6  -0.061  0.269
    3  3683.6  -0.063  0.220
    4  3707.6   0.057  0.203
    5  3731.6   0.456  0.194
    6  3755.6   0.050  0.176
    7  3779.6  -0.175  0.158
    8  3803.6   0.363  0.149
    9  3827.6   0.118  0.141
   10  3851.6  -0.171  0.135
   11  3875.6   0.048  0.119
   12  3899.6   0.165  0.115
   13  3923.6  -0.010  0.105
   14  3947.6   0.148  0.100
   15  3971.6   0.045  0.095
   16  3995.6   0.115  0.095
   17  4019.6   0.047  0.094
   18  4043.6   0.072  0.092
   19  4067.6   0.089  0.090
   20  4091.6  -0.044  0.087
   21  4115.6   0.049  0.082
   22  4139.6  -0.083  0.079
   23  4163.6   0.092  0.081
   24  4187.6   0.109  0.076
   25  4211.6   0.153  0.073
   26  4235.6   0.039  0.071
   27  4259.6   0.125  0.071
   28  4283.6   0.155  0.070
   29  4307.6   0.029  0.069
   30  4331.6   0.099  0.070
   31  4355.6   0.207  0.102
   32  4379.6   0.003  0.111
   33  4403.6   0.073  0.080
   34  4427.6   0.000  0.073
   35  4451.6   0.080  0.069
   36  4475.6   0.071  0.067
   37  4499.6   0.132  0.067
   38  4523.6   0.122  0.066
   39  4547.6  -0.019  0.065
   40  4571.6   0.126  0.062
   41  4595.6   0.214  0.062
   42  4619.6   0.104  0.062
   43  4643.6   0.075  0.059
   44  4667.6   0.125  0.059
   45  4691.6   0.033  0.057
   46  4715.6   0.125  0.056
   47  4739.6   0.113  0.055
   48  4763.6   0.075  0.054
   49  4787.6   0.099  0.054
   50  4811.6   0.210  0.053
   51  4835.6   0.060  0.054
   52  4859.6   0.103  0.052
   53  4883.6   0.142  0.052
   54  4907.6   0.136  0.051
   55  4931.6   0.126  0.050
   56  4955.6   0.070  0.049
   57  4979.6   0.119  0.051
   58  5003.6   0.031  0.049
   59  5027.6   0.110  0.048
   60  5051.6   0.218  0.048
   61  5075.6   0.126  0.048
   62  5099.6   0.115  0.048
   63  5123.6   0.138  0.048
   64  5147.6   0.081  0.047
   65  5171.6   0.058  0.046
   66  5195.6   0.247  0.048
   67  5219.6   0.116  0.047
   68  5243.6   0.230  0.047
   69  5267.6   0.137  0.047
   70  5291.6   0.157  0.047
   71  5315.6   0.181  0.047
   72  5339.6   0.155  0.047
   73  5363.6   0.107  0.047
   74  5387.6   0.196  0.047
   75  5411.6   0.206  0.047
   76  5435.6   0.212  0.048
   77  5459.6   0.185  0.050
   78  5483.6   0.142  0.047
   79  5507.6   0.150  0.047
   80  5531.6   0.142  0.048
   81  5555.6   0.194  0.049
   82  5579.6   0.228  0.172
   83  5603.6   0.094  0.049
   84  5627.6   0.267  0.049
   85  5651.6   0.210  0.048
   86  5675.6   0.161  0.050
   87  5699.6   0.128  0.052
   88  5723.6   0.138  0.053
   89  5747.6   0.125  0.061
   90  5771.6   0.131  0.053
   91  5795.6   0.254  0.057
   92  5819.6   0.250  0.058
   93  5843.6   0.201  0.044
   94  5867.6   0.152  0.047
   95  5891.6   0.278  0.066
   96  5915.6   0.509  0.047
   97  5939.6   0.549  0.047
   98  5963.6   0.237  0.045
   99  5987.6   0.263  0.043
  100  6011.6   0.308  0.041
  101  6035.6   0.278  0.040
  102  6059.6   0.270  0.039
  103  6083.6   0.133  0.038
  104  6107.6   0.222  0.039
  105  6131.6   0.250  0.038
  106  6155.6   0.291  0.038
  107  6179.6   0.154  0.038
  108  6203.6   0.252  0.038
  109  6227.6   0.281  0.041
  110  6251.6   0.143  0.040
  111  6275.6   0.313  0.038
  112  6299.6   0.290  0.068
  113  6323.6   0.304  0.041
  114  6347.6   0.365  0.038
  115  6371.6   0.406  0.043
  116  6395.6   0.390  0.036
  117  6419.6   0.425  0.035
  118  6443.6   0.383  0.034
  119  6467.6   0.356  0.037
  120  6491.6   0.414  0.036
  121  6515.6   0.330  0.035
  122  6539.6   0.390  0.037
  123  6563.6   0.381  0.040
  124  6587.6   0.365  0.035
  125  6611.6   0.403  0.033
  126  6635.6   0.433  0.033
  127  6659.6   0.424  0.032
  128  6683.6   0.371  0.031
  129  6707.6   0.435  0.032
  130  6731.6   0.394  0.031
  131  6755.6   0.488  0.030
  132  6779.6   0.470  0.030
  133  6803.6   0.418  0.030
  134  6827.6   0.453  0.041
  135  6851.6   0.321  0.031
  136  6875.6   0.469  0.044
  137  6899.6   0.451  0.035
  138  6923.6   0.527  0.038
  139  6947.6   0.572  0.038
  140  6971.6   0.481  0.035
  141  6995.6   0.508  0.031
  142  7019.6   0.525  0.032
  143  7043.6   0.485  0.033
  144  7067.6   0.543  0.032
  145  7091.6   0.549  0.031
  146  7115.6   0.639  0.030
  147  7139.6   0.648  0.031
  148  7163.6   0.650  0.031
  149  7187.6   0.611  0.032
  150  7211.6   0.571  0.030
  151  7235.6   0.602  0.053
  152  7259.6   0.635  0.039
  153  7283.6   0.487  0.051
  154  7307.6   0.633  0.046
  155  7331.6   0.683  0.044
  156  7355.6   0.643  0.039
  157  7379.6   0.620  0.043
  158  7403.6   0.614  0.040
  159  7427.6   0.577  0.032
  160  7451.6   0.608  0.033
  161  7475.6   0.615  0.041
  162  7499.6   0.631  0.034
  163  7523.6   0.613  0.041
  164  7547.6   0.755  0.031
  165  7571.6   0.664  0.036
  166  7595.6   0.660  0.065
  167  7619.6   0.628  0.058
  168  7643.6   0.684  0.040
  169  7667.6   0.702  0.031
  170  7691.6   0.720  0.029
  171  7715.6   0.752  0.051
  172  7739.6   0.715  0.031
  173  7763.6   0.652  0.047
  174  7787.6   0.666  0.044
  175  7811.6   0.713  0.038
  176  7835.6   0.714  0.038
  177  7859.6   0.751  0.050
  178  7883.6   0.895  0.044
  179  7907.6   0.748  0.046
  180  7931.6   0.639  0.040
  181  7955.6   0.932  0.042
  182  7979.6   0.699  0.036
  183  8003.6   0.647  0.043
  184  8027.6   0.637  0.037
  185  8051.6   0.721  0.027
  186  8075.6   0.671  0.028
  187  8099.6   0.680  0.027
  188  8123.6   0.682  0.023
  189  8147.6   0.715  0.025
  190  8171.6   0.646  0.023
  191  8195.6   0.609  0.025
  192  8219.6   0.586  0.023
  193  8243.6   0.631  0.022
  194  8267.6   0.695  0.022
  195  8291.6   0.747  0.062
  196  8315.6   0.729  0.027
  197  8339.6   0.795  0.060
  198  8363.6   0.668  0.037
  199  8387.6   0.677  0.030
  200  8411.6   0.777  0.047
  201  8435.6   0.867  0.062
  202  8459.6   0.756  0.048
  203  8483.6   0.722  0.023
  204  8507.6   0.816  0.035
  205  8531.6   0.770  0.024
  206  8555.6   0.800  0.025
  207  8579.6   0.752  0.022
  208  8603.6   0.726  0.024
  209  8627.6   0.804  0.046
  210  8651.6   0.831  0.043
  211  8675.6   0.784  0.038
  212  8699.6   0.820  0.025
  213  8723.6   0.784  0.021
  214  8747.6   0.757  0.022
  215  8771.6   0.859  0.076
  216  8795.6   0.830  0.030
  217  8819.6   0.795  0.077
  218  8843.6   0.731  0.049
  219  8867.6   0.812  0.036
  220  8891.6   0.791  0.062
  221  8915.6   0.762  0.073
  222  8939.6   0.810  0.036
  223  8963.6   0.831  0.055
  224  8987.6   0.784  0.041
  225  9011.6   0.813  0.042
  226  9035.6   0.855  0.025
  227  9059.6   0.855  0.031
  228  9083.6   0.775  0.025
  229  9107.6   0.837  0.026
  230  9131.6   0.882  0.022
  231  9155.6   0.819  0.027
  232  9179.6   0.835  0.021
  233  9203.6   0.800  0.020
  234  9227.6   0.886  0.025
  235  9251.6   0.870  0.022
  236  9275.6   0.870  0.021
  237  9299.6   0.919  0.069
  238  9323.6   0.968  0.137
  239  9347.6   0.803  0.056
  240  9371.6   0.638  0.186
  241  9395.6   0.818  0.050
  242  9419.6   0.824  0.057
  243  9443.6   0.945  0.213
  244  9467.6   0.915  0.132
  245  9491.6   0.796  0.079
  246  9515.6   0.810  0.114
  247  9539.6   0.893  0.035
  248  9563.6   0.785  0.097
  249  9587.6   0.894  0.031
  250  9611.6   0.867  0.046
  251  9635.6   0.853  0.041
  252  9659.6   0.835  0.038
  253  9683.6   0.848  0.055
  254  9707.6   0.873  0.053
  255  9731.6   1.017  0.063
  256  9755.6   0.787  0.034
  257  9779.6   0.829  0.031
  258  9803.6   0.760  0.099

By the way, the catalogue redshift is 0.59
